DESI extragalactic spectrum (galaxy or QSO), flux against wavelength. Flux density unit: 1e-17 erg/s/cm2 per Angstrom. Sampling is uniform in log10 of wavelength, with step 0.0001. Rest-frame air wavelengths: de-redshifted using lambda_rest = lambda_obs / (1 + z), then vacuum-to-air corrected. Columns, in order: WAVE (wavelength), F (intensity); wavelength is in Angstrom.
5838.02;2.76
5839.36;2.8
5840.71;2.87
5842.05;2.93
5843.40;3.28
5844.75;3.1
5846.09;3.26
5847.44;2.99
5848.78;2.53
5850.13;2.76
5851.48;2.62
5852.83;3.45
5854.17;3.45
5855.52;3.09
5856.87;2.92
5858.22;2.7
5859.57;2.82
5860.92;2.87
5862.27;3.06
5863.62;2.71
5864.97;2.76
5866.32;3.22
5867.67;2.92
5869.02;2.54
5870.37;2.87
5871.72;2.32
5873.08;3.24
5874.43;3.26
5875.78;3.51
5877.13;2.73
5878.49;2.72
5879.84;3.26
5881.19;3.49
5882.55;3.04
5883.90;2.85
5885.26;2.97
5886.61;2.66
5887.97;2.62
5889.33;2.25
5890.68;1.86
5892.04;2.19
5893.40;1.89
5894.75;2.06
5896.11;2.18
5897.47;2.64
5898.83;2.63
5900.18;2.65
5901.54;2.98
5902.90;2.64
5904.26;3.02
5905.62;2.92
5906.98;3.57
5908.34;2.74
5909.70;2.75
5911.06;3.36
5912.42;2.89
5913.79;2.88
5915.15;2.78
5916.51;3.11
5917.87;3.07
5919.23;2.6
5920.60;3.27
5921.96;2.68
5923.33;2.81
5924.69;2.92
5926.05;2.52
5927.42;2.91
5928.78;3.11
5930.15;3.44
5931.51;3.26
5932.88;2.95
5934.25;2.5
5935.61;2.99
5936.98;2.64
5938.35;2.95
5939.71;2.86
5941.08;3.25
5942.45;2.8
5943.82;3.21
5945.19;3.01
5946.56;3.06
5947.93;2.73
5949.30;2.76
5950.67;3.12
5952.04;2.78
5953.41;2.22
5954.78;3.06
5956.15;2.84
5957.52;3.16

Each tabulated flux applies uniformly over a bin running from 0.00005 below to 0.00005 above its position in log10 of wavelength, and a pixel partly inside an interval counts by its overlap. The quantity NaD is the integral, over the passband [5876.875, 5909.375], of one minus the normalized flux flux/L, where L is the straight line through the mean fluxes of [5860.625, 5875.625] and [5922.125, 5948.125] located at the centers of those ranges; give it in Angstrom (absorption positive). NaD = 2.6 Angstrom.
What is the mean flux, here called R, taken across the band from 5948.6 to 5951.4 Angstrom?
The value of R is 2.94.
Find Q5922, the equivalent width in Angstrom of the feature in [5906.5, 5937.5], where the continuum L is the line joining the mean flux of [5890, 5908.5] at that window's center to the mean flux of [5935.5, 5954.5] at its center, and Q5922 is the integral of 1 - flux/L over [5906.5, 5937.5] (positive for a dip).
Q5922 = -2.5 Angstrom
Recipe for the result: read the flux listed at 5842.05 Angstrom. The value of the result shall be 2.93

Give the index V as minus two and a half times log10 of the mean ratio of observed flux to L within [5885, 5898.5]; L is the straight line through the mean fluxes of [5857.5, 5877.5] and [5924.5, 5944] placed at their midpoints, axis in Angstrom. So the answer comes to 0.25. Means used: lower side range 2.91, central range 2.32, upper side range 2.95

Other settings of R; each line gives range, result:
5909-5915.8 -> 2.93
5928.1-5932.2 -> 3.27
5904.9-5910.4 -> 3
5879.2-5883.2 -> 3.26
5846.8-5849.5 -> 2.76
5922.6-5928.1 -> 2.79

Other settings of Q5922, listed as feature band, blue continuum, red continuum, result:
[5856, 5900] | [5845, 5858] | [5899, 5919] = 3.4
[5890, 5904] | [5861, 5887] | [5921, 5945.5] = 2.6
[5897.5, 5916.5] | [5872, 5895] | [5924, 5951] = -0.5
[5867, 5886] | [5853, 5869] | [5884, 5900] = -2.2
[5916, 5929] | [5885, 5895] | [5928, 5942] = -0.4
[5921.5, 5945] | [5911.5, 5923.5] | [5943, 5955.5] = -0.3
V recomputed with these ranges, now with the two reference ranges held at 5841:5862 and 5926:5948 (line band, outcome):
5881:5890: 0.066 mag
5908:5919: 0.012 mag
